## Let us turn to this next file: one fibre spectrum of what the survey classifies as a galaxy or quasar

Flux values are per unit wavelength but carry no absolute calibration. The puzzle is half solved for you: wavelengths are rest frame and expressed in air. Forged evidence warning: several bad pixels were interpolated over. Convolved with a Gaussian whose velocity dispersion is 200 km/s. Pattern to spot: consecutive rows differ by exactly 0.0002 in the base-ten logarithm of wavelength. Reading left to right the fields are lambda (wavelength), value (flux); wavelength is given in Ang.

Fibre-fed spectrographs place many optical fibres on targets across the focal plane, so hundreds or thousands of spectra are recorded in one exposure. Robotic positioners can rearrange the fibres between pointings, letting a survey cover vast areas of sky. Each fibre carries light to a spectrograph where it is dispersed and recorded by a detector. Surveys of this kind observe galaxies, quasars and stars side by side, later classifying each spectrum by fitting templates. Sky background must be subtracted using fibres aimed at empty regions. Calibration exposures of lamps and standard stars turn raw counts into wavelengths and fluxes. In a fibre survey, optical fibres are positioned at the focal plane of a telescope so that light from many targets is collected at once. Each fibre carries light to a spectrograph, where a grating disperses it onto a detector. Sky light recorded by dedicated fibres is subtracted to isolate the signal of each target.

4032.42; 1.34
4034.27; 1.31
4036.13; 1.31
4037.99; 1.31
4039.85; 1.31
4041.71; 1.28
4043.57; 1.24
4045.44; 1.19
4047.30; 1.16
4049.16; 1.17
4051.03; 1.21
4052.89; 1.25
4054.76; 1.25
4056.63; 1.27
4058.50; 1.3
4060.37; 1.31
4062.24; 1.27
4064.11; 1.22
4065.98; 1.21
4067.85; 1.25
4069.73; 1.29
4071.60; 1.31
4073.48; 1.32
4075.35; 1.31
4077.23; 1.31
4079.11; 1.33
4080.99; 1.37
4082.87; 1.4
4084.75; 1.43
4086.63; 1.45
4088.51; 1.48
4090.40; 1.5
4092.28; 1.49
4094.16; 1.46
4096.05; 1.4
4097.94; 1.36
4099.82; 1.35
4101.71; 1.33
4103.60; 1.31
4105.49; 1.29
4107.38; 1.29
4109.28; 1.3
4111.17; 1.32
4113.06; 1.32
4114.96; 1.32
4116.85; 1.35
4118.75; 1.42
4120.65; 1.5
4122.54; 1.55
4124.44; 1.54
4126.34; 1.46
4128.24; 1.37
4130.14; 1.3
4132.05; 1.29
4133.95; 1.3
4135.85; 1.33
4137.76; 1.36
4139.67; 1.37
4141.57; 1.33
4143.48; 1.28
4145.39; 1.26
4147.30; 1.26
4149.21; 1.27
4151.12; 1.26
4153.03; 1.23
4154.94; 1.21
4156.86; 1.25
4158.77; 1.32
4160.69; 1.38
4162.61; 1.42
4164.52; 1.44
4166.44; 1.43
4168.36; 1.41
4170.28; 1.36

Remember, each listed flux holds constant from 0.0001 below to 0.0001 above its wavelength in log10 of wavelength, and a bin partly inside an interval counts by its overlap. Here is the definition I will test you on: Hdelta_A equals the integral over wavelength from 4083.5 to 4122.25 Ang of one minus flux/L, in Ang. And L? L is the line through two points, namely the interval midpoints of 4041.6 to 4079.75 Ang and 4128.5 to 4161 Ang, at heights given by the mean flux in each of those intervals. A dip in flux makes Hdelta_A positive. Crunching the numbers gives -3.3 Ang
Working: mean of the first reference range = 1.26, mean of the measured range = 1.39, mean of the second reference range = 1.29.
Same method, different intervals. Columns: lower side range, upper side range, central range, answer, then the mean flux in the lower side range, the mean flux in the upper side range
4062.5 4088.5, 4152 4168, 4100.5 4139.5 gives -0.9 Ang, 1.33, 1.34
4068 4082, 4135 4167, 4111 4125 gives -1.1 Ang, 1.32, 1.32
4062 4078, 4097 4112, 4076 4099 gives -2.0 Ang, 1.28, 1.32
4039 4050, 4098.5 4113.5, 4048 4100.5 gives -2.5 Ang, 1.23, 1.32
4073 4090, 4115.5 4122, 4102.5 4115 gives 1.0 Ang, 1.38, 1.43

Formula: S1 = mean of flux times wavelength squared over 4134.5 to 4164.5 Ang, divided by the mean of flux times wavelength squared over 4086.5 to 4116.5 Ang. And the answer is 0.98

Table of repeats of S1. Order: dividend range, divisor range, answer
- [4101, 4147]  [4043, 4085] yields 1.09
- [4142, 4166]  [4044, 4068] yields 1.11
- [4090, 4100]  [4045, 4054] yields 1.22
